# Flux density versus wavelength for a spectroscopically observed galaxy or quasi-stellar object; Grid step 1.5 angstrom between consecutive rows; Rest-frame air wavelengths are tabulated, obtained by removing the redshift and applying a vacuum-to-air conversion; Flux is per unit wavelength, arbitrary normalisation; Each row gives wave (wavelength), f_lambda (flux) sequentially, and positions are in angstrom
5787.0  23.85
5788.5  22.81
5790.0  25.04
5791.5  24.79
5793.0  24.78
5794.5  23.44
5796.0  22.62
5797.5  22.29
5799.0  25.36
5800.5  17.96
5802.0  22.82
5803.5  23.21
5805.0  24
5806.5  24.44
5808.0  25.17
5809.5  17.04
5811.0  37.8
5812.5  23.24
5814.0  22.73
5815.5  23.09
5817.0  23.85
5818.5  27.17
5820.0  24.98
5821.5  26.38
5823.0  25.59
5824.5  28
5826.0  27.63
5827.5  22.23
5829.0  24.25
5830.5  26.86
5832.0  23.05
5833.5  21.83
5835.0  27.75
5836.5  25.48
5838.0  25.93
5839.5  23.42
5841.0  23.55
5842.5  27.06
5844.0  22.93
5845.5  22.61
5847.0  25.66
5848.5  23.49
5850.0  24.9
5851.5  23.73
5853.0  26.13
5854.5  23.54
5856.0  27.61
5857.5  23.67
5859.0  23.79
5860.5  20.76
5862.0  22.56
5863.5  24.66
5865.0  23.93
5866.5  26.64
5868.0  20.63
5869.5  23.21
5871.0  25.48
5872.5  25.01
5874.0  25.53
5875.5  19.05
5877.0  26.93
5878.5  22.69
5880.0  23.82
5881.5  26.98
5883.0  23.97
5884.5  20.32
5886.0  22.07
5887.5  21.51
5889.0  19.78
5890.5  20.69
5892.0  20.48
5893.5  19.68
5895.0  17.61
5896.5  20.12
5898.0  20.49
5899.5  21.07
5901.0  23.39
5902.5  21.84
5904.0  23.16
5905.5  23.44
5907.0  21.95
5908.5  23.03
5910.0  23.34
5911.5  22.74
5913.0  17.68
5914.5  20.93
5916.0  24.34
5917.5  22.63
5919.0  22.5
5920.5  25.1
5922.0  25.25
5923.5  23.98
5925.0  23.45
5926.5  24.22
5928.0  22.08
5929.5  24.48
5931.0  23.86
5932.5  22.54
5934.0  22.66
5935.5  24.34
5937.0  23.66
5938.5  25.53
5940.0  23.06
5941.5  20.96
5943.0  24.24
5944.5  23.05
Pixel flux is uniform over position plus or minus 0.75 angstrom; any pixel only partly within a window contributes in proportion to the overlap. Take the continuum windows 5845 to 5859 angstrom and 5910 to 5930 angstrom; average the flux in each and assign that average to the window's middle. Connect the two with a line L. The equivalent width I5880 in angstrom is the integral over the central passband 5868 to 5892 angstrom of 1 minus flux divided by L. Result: 0.98 angstrom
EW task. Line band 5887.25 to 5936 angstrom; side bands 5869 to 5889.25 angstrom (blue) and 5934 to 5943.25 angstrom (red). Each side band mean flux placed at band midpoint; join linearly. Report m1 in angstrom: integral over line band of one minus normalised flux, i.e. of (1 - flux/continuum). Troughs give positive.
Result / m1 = 2.5 angstrom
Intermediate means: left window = 23.4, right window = 23.5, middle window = 22.3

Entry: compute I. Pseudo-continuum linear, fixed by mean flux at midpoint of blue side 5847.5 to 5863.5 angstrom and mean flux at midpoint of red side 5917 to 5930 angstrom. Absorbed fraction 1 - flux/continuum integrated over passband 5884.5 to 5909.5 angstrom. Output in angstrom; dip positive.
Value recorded 2.74 angstrom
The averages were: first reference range 24.1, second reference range 23.8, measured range 21.3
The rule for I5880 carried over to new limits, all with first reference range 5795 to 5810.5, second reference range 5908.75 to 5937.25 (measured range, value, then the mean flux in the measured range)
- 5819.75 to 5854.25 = -3.09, 24.9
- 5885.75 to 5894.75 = 1.01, 20.5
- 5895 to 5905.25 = 0.71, 21.5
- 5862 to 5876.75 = -0.56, 23.8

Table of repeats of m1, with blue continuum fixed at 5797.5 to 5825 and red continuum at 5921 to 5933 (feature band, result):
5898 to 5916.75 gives 1.36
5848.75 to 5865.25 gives 0.08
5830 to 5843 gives -0.30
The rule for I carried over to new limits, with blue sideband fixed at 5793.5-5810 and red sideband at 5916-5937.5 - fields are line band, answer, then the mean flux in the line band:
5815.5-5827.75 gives -1.54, 25.7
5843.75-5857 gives -0.85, 24.6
